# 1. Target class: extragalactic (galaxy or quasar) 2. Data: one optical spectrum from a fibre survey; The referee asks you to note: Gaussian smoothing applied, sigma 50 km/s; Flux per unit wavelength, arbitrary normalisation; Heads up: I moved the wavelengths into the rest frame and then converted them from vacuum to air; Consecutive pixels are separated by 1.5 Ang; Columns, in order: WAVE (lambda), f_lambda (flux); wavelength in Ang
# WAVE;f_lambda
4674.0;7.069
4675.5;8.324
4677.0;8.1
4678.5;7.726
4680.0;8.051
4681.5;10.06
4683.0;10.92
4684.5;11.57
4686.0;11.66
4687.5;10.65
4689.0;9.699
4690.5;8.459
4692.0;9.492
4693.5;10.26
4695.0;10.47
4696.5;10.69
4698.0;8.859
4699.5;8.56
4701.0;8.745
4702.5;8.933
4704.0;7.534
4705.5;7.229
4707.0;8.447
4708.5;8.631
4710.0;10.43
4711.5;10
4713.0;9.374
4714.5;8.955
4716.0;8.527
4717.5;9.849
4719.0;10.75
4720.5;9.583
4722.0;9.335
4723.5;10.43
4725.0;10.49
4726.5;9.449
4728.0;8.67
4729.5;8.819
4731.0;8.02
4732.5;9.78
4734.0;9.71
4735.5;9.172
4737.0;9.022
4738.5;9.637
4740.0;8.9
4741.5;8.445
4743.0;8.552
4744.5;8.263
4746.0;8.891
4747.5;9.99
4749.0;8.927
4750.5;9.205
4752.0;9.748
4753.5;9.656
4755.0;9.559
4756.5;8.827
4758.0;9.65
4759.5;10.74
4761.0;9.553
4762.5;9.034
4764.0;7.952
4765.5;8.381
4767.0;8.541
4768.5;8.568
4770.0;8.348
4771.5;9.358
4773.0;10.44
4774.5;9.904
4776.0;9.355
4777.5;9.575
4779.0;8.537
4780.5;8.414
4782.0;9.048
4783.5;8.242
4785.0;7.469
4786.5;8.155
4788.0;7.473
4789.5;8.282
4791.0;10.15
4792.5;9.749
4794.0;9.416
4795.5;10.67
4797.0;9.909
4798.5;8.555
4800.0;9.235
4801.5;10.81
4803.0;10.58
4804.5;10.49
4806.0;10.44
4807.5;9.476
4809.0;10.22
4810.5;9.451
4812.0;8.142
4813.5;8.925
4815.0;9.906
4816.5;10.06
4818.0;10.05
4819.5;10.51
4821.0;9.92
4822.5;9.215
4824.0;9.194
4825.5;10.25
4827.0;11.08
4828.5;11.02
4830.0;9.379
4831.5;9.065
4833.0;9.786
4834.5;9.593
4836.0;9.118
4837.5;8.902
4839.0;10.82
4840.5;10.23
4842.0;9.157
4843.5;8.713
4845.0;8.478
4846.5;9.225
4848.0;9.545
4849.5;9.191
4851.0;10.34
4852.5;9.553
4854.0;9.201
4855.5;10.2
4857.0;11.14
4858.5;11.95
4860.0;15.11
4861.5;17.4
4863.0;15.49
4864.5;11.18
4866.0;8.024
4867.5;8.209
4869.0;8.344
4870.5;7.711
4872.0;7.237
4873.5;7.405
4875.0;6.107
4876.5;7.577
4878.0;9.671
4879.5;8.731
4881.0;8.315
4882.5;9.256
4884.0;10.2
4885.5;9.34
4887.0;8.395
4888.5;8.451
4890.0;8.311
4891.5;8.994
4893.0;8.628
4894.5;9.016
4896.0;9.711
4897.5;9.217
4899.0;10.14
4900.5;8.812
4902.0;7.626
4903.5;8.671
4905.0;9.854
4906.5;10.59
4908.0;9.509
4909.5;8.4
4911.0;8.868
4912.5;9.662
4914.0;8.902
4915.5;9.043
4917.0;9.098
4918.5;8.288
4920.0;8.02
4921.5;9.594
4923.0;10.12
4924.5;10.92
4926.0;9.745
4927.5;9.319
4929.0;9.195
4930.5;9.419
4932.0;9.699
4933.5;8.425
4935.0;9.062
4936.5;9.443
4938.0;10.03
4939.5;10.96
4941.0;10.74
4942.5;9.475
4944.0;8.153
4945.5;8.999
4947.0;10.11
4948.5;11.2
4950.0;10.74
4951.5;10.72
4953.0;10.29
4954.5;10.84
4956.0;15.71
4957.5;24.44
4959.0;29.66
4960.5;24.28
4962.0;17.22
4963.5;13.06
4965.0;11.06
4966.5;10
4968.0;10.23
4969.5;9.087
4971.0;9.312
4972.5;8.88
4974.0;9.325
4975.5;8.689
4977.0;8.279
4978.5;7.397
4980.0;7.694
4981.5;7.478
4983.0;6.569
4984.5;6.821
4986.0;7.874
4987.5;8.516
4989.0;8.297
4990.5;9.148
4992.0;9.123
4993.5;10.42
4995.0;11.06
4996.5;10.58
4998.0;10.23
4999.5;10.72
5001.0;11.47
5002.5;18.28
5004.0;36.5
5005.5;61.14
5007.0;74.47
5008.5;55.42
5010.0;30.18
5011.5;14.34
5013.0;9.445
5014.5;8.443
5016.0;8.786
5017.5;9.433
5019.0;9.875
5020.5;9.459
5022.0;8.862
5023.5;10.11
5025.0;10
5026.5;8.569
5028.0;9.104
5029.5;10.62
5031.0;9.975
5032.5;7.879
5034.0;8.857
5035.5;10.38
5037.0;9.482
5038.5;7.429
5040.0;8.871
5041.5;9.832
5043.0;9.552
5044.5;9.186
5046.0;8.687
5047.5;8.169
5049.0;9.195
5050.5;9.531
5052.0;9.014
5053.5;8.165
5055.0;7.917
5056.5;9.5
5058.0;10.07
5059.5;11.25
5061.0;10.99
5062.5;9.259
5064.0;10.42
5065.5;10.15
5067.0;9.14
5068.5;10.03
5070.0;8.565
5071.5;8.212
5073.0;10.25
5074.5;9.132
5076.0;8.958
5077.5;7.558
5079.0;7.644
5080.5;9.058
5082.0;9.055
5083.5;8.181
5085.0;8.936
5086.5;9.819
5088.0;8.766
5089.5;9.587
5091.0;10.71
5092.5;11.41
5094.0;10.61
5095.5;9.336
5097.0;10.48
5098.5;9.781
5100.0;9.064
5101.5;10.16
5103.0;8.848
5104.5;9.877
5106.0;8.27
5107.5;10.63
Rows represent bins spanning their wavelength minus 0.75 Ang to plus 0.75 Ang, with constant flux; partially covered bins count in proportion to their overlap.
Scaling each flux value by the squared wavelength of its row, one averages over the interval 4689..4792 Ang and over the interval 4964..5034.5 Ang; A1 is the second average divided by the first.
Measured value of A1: 1.71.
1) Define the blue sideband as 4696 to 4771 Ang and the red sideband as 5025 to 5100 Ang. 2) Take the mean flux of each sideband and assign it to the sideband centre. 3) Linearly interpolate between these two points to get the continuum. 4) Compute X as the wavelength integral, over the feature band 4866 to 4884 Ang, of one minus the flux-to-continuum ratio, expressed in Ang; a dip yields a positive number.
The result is 2.1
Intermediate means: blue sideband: 9.14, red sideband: 9.34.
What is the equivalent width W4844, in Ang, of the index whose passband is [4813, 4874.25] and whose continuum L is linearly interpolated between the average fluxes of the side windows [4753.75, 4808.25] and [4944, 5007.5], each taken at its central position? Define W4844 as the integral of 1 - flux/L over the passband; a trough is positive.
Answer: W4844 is 4.9 Ang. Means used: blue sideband 9.25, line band 10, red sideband 14.4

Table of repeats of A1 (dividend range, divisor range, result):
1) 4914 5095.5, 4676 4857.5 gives 1.38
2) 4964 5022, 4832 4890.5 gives 1.65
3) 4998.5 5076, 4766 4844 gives 1.59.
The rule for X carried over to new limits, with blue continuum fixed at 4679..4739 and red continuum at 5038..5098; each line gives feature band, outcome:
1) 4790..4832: -1.9 Ang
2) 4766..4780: 0.4 Ang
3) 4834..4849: 0.1 Ang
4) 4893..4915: 0.5 Ang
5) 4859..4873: -2.3 Ang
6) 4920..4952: -1.3 Ang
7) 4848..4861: -2.0 Ang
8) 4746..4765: 0.2 Ang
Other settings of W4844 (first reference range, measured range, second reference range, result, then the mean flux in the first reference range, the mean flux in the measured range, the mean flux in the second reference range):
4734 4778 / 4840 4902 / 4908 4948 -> -1.4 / 9.19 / 9.53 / 9.39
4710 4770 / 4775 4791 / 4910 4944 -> 1.3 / 9.26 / 8.56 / 9.42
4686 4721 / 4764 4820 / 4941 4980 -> 5.6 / 9.36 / 9.3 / 12.2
